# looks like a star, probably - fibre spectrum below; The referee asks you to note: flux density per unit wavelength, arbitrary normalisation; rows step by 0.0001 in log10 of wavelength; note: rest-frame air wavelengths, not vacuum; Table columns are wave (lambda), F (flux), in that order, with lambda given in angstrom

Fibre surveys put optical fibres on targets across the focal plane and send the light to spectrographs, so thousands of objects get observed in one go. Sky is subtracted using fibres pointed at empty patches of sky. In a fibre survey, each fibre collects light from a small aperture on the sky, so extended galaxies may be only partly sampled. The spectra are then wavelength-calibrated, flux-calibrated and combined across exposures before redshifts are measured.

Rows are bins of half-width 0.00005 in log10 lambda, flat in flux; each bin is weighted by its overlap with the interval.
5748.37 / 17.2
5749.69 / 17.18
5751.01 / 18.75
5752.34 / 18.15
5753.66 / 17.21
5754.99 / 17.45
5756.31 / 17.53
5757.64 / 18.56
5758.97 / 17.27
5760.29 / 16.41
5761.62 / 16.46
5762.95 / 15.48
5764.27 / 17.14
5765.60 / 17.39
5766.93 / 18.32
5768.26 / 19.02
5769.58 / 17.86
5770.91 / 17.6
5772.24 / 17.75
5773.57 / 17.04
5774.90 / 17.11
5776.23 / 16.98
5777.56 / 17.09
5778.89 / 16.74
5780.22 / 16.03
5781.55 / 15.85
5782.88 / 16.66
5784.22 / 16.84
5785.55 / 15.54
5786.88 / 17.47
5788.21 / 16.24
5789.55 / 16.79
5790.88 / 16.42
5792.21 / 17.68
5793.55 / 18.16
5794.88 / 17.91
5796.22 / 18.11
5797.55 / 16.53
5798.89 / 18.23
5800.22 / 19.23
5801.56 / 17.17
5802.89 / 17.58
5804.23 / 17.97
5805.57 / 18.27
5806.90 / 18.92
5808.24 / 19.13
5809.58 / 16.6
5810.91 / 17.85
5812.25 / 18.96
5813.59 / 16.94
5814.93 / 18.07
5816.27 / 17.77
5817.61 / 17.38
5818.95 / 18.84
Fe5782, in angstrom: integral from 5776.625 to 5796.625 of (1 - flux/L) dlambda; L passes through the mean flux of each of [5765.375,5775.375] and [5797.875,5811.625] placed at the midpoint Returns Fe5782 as 1.2 angstrom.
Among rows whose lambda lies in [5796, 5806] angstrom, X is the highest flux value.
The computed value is 19.23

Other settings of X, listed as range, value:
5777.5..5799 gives 18.23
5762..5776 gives 19.02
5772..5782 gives 17.75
